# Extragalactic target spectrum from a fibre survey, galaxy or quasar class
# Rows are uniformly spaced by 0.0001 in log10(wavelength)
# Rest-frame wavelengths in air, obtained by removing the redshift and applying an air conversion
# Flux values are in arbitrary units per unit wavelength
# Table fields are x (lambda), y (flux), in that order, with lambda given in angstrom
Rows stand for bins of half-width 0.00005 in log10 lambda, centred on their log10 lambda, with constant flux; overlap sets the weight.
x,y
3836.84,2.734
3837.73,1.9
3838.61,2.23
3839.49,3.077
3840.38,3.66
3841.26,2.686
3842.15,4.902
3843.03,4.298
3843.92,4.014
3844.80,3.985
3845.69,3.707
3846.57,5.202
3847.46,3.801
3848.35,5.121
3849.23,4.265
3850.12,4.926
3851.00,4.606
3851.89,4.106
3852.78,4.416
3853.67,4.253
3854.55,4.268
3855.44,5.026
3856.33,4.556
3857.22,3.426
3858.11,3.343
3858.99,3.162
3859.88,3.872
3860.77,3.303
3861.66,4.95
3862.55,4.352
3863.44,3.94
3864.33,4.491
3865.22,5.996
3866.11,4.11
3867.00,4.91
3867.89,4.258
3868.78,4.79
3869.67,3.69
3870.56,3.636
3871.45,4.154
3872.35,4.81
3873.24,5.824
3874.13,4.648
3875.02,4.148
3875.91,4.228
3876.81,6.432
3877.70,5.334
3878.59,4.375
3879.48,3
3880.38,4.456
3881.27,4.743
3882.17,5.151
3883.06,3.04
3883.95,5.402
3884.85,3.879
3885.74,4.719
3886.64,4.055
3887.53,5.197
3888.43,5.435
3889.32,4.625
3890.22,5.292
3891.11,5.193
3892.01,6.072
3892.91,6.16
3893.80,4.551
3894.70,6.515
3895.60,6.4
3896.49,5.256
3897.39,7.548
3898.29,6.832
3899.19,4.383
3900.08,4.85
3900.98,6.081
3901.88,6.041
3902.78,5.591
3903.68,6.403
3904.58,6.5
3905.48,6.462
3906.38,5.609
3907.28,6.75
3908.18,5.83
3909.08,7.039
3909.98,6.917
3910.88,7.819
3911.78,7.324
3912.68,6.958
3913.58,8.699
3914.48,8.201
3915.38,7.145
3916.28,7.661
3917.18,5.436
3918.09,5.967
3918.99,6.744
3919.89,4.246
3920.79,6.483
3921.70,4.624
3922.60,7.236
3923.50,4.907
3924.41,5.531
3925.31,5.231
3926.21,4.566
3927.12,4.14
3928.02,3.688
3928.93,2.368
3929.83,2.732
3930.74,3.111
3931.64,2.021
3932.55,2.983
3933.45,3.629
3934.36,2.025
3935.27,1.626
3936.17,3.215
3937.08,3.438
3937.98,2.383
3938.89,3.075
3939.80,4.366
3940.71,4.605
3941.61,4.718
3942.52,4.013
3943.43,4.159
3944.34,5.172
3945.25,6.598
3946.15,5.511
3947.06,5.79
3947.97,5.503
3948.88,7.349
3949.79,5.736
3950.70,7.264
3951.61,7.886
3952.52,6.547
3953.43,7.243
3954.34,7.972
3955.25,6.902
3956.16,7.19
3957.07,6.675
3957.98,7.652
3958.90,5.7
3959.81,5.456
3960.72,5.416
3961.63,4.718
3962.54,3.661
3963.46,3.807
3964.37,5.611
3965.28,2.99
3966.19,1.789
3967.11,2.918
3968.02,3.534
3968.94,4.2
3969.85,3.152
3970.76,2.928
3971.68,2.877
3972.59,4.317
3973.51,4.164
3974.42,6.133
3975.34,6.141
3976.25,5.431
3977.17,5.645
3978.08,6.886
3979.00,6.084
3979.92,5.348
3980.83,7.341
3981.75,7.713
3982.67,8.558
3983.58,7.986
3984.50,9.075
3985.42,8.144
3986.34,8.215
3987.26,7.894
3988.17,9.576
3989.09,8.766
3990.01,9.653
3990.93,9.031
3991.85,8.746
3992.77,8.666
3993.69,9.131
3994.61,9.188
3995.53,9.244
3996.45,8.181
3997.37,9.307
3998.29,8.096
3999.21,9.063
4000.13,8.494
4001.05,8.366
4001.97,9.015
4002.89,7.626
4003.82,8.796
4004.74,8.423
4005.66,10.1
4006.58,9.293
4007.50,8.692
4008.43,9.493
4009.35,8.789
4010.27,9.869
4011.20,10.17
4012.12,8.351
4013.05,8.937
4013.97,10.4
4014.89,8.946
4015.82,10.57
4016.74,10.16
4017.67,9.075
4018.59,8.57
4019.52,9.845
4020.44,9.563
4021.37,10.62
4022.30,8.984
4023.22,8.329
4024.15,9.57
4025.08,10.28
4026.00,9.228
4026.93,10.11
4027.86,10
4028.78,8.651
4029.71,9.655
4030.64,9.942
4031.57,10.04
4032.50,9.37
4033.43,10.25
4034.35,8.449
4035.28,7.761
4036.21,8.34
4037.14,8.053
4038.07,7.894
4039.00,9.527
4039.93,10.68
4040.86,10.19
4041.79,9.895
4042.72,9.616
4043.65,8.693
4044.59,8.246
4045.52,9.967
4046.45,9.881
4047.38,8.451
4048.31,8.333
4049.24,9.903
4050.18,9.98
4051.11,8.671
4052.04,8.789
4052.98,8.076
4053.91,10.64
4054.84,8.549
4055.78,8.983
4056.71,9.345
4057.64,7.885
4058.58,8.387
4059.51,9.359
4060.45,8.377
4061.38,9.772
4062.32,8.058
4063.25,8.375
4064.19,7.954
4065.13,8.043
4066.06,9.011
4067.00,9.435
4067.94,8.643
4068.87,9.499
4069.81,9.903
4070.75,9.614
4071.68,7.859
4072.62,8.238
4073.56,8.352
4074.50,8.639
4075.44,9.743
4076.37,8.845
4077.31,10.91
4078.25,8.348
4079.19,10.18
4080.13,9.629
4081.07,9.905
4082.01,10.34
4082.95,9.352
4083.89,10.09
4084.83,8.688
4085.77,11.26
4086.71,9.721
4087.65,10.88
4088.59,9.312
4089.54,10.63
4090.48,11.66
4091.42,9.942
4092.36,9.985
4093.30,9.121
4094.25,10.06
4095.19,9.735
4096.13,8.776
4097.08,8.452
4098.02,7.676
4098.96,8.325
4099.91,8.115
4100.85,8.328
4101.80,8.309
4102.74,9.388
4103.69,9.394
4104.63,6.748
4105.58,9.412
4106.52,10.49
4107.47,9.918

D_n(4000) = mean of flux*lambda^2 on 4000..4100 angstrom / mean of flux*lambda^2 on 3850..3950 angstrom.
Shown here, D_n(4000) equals 2.01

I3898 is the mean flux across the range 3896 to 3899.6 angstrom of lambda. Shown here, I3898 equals 6.03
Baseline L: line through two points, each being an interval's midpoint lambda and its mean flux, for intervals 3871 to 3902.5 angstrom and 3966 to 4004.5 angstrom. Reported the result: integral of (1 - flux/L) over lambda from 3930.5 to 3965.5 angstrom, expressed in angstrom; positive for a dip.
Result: 7.6 angstrom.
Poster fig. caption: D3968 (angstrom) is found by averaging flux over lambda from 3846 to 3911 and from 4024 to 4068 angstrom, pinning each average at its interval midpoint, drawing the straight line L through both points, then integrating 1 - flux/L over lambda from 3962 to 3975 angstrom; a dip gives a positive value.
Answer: 6.2 angstrom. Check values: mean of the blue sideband 4.98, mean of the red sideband 9.11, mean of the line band 3.75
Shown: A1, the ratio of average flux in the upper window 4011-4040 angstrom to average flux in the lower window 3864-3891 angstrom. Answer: 2.0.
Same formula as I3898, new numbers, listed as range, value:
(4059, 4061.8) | 9.16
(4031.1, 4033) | 9.69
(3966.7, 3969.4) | 3.56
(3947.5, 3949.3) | 6.4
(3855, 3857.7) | 4.31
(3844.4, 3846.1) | 3.83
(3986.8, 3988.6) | 8.76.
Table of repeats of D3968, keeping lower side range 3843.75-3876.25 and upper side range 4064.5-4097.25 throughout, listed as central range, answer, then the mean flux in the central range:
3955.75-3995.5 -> 4.65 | 6.27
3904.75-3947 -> 5.27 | 5.08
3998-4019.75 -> -3.63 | 9.13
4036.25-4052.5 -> -1.02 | 9.2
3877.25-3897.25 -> -0.01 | 4.99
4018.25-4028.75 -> -1.75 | 9.53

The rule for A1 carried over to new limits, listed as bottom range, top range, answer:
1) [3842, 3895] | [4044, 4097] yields 2.04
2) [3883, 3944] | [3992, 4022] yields 1.77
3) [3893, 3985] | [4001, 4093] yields 1.71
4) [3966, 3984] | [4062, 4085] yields 1.75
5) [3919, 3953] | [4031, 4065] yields 1.97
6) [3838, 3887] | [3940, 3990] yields 1.38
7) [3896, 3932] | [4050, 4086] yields 1.57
